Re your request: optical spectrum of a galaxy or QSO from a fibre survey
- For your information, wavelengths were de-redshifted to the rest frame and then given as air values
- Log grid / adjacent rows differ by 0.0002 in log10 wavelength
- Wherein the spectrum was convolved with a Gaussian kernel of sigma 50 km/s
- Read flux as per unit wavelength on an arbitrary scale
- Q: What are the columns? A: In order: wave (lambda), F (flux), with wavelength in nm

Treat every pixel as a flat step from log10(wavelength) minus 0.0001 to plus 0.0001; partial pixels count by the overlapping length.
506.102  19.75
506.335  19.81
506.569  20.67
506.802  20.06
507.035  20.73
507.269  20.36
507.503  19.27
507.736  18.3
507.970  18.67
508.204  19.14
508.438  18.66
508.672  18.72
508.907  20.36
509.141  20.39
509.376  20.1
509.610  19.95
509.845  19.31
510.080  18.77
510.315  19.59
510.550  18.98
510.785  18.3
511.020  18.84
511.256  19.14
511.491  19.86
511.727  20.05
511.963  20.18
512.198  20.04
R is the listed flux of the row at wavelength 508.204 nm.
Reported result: 19.14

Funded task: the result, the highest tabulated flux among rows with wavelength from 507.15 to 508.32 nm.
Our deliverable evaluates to 20.36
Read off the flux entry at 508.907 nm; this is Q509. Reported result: 20.36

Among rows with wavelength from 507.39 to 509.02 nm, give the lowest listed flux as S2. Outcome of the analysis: 18.3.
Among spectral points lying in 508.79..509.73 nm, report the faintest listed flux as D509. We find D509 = 19.95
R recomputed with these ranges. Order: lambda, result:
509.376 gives 20.1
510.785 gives 18.3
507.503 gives 19.27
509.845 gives 19.31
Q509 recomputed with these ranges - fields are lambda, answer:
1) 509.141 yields 20.39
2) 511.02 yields 18.84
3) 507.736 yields 18.3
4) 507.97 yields 18.67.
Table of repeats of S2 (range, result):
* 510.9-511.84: 18.84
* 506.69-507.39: 20.06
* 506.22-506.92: 19.81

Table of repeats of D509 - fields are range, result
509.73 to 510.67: 18.77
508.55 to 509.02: 18.72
